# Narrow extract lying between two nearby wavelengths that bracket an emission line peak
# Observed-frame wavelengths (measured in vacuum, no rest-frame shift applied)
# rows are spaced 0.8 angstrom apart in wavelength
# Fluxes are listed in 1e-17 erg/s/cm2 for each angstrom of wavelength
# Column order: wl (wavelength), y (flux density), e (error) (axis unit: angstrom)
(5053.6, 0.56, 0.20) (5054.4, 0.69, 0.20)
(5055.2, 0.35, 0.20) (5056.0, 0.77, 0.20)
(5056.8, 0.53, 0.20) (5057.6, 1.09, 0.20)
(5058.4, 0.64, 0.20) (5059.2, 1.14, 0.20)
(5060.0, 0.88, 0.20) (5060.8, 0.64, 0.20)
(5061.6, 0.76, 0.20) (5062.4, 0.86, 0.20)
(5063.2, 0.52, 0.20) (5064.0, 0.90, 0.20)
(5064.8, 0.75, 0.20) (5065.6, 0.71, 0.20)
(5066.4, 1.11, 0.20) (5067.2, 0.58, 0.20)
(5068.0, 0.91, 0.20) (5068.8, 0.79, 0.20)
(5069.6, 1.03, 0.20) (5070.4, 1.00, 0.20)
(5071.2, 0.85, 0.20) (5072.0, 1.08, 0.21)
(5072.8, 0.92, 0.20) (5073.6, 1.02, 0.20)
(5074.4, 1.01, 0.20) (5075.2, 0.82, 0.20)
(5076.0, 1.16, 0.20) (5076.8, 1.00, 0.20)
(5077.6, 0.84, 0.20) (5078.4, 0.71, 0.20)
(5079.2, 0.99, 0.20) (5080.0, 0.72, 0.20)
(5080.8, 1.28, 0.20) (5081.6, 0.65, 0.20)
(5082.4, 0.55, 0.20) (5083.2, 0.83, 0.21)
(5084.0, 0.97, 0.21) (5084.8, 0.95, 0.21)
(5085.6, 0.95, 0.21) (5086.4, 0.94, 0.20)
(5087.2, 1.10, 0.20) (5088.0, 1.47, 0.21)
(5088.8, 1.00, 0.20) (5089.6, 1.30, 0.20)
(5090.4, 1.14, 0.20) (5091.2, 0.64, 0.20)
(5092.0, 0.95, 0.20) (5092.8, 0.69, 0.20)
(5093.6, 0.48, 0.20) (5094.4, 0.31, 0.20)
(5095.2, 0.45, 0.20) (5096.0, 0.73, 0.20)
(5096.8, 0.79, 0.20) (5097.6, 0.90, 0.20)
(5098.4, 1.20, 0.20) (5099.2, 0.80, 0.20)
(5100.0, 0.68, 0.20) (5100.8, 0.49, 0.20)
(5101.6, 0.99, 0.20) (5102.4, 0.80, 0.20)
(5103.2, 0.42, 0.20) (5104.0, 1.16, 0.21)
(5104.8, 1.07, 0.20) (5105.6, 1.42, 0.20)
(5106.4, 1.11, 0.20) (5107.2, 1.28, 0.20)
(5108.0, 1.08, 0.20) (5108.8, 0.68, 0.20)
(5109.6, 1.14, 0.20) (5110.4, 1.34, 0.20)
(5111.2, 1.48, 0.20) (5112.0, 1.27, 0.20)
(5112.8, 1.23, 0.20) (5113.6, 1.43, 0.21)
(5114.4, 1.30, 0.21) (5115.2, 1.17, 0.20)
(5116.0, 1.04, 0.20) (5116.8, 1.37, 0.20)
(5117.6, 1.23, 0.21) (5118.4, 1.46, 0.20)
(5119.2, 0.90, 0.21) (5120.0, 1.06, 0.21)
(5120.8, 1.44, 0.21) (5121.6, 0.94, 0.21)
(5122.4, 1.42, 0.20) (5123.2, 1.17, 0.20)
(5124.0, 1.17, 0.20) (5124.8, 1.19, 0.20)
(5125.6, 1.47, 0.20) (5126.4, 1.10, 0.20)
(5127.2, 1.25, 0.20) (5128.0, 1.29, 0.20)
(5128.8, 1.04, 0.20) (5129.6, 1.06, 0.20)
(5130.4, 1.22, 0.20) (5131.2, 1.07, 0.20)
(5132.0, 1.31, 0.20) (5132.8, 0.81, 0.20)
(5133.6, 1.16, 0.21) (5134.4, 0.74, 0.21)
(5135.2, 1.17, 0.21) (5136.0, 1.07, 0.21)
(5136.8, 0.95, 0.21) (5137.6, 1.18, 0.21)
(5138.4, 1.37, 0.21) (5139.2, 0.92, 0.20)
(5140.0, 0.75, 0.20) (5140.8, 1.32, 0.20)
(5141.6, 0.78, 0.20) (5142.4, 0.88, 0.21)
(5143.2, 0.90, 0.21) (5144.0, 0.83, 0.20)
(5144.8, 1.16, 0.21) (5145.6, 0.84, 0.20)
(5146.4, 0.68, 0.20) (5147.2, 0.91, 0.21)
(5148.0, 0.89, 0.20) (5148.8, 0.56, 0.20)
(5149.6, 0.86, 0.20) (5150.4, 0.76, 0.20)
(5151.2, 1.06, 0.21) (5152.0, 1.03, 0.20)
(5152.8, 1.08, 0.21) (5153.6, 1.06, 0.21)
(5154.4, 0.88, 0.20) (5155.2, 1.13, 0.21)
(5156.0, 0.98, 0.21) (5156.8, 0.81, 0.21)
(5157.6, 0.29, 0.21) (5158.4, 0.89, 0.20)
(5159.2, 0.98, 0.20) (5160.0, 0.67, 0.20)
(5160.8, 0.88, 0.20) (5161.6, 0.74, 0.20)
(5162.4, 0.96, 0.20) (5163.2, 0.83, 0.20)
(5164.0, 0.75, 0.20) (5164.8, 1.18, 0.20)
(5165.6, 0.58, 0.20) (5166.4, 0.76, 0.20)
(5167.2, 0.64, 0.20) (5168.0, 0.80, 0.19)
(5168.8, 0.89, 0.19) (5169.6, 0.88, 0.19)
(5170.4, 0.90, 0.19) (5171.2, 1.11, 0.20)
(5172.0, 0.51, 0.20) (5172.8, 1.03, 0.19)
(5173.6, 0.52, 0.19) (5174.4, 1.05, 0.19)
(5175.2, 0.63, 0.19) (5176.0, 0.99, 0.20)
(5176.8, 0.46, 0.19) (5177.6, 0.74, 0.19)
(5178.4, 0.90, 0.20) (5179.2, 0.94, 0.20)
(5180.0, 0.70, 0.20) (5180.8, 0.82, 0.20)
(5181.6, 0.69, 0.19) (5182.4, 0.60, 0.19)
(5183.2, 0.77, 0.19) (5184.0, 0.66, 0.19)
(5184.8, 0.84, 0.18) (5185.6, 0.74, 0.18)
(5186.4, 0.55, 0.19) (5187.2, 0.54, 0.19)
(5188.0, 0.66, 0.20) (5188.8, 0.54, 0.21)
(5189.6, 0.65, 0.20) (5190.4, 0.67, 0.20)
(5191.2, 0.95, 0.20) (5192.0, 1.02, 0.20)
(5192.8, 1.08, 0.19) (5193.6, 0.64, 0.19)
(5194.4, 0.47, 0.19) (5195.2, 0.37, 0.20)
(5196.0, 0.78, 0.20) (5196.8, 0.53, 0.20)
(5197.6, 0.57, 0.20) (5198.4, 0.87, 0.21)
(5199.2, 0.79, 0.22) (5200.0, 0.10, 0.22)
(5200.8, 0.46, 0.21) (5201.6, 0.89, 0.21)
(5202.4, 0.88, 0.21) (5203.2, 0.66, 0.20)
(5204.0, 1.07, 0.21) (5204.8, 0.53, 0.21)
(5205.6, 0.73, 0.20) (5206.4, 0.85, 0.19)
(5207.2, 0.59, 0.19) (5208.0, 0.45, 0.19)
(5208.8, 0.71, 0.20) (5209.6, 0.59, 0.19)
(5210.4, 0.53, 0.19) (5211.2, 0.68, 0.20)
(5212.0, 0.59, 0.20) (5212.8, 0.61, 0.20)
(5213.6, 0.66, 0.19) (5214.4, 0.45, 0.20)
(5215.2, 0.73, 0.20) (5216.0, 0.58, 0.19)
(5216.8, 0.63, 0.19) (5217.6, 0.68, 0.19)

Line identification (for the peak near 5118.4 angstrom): C IV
